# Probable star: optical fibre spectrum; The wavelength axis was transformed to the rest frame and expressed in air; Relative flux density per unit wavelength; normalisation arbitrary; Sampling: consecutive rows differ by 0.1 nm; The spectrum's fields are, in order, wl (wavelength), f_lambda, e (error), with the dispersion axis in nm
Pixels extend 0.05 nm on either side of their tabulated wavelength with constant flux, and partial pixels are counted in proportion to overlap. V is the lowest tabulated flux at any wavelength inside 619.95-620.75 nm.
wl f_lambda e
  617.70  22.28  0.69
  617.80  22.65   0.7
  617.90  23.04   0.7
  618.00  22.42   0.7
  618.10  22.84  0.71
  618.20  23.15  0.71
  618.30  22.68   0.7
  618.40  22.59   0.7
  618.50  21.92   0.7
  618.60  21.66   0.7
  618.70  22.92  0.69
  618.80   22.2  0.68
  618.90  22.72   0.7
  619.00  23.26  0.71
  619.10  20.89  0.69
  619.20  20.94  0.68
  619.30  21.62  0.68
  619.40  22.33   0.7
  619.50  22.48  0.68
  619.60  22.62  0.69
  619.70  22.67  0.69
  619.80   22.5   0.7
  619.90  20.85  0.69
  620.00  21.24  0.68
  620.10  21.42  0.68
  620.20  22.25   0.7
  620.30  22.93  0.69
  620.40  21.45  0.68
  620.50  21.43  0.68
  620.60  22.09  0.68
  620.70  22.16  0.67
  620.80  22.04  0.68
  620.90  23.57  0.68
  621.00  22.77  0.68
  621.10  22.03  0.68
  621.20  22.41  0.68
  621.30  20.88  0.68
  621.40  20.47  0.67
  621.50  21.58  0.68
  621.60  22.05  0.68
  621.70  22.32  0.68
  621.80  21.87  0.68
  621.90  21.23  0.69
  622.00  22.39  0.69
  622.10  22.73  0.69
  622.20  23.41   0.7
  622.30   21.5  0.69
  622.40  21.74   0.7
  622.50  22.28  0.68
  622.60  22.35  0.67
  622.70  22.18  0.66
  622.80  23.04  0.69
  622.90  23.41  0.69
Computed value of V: 21.24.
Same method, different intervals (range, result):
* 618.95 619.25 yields 20.89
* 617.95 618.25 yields 22.42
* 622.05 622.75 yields 21.5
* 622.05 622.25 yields 22.73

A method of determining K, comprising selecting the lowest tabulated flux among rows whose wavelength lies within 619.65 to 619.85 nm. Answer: 22.5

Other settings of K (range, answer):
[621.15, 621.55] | 20.47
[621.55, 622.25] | 21.23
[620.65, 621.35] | 20.88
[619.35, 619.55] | 22.33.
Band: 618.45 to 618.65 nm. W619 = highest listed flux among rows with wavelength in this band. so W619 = 21.92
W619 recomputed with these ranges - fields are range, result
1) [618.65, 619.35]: 23.26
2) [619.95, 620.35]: 22.93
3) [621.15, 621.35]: 22.41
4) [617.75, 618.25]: 23.15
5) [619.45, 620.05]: 22.67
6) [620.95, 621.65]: 22.77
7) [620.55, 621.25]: 23.57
